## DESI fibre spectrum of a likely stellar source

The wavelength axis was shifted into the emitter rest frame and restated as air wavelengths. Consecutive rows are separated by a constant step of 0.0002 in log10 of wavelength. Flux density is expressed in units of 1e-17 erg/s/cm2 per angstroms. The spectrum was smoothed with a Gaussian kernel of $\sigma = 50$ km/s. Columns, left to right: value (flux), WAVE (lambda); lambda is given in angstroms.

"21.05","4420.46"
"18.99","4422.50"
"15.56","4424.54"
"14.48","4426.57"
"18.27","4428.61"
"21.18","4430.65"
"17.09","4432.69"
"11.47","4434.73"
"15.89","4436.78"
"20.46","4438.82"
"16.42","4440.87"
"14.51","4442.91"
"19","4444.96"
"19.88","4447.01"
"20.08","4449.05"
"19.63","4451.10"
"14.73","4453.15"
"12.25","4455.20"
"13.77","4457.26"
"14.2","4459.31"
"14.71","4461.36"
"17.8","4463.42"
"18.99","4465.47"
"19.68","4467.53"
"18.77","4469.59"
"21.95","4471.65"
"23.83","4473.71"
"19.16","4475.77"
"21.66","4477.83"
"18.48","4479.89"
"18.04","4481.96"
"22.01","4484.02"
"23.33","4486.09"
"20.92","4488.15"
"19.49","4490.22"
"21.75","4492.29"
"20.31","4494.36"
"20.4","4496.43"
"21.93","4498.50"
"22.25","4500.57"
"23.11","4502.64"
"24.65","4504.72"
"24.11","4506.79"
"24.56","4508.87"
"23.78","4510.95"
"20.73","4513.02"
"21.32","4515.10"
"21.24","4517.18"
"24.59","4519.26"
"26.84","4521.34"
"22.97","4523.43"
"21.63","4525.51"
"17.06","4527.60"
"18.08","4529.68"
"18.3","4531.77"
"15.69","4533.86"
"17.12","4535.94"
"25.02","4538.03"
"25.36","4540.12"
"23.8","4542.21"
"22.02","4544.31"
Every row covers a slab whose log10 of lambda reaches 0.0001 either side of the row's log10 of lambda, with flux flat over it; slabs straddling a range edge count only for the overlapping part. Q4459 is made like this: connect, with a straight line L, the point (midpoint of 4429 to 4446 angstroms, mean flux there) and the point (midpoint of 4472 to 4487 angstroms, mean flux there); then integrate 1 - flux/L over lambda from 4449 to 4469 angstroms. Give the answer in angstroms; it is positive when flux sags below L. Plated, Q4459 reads 2.7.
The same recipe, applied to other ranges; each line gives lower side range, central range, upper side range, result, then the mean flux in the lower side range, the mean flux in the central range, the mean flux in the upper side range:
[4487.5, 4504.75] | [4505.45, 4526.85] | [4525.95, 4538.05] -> -3.8 angstroms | 21.5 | 23.1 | 18.2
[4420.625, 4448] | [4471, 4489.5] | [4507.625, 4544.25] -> -1.4 angstroms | 17.3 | 21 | 21.7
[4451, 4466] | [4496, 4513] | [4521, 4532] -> -3.7 angstroms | 15.4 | 23.1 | 20.6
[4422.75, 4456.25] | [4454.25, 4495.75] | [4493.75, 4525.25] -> 2.0 angstroms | 17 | 19.1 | 22.9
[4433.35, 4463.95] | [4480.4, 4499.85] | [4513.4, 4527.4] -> -0.9 angstroms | 16.3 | 20.9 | 22.6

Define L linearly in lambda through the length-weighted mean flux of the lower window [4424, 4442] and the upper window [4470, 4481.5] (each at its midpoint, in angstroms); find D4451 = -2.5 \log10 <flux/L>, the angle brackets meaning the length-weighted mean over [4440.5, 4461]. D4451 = 0.123 mag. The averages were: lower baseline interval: 16.8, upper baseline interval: 20.7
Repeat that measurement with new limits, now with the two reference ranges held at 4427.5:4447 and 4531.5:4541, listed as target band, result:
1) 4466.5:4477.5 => -0.132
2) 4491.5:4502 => -0.121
